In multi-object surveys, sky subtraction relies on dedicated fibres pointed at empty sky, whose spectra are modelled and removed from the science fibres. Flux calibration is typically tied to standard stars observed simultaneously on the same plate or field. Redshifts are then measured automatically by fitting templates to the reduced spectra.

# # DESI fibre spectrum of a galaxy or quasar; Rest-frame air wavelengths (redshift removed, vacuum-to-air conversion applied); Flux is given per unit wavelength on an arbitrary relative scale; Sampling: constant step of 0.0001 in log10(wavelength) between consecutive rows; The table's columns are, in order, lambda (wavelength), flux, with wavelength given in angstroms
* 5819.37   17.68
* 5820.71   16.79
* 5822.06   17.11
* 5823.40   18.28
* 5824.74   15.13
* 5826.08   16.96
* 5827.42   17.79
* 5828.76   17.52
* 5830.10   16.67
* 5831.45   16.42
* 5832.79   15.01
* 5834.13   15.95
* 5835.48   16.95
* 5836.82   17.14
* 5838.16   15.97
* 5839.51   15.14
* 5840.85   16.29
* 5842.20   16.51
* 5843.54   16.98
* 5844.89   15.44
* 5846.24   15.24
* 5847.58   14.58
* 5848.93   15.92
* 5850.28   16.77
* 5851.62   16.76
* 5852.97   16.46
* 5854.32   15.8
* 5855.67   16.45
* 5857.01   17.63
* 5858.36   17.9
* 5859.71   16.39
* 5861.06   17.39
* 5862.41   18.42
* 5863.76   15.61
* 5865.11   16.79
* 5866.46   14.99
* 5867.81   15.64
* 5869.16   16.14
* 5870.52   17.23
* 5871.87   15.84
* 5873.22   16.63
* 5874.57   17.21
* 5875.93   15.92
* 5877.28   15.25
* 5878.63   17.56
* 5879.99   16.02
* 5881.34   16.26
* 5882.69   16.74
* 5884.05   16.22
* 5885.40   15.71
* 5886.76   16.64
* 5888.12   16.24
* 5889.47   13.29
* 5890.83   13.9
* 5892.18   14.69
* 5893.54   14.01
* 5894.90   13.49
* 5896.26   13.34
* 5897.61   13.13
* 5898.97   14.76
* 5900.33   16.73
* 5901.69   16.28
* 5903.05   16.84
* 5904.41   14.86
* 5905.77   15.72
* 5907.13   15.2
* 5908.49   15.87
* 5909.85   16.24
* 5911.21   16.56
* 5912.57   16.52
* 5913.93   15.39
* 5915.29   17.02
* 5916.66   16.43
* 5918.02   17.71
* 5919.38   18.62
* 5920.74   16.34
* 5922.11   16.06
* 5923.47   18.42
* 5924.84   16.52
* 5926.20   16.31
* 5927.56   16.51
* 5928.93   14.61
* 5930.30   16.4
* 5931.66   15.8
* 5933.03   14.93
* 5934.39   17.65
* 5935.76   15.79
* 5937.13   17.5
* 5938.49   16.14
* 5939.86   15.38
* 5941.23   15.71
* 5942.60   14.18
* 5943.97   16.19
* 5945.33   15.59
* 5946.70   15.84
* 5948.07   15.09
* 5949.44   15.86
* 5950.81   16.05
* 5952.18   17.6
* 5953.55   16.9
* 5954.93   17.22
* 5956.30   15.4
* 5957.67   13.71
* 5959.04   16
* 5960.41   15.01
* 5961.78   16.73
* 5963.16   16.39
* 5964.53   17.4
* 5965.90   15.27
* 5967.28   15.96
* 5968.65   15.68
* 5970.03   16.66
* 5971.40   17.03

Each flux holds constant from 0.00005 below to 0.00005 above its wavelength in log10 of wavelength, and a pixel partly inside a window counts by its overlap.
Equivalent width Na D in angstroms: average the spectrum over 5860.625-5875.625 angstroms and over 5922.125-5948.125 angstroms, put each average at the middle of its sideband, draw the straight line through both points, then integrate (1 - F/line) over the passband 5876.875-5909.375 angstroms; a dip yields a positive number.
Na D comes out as 1.9 angstroms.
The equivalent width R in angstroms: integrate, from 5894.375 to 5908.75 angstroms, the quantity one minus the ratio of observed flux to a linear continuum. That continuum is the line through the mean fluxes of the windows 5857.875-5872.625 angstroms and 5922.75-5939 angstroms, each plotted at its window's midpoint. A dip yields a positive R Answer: 1.2 angstroms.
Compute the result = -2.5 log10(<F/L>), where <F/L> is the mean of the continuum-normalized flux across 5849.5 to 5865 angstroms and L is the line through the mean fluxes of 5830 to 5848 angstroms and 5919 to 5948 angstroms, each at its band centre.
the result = -0.05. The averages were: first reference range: 16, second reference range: 16.2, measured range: 16.9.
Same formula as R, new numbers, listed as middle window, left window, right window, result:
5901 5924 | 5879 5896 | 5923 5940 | -0.9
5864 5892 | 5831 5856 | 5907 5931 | 0.5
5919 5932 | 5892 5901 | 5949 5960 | -1.2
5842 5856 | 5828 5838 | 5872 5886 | 0.3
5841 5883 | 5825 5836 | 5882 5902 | -1.7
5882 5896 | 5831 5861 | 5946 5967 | 1.0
